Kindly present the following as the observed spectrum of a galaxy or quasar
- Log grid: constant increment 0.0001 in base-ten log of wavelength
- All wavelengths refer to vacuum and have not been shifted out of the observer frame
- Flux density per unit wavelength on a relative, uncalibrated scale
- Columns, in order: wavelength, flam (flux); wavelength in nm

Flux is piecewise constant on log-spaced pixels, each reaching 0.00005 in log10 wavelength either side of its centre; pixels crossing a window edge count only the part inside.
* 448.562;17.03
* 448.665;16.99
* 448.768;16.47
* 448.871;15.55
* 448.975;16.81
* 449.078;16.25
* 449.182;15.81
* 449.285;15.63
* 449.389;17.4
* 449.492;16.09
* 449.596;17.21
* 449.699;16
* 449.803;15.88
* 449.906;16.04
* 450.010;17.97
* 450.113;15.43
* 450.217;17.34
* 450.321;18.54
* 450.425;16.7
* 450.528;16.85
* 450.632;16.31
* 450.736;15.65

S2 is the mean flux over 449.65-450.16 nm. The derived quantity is 16.3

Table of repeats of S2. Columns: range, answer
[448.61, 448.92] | 16.4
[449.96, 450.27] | 16.9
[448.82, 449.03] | 16.2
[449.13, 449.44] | 16.3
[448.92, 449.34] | 16.1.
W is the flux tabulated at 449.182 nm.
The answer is 15.81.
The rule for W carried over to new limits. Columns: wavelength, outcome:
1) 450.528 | 16.85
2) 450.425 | 16.7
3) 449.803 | 15.88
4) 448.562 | 17.03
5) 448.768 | 16.47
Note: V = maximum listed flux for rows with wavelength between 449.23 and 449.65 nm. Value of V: 17.4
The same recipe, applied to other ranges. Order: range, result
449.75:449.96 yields 16.04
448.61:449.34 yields 16.99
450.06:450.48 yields 18.54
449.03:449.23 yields 16.25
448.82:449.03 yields 16.81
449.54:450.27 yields 17.97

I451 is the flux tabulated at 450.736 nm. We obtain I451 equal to 15.65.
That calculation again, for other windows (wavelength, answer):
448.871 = 15.55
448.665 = 16.99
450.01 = 17.97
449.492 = 16.09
